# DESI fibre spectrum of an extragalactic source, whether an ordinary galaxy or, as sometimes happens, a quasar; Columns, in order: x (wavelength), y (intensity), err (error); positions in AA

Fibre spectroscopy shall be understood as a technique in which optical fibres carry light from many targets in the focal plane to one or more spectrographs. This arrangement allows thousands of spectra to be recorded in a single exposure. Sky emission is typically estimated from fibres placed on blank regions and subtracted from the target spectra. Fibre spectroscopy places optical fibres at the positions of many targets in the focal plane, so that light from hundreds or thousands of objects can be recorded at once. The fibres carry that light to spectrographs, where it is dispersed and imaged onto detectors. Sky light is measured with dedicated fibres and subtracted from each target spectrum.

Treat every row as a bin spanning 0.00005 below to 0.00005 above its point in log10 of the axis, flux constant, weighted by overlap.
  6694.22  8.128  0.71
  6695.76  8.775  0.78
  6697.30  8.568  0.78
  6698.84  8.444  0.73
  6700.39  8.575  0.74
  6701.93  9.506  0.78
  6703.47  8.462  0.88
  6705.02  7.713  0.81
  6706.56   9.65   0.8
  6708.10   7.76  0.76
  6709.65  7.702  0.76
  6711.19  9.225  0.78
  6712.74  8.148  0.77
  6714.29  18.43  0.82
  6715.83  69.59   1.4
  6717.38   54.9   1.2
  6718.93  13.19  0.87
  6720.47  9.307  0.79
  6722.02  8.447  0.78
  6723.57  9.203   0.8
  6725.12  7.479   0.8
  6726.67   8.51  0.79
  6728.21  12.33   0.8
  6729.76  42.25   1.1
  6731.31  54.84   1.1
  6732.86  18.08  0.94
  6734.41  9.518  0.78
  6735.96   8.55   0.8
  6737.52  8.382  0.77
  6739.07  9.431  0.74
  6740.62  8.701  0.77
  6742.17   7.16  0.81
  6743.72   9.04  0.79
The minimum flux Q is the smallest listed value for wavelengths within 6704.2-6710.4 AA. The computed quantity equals 7.702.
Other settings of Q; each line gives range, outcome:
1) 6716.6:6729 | 7.479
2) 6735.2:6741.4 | 8.382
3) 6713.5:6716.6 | 18.43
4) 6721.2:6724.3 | 8.447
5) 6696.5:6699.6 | 8.444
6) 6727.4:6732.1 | 12.33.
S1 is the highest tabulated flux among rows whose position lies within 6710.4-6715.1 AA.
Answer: 18.43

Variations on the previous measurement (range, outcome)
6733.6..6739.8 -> 9.518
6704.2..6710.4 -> 9.65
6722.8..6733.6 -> 54.84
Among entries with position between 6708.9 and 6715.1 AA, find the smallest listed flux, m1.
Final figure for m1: 7.702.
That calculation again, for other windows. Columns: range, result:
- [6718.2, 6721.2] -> 9.307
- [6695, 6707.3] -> 7.713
